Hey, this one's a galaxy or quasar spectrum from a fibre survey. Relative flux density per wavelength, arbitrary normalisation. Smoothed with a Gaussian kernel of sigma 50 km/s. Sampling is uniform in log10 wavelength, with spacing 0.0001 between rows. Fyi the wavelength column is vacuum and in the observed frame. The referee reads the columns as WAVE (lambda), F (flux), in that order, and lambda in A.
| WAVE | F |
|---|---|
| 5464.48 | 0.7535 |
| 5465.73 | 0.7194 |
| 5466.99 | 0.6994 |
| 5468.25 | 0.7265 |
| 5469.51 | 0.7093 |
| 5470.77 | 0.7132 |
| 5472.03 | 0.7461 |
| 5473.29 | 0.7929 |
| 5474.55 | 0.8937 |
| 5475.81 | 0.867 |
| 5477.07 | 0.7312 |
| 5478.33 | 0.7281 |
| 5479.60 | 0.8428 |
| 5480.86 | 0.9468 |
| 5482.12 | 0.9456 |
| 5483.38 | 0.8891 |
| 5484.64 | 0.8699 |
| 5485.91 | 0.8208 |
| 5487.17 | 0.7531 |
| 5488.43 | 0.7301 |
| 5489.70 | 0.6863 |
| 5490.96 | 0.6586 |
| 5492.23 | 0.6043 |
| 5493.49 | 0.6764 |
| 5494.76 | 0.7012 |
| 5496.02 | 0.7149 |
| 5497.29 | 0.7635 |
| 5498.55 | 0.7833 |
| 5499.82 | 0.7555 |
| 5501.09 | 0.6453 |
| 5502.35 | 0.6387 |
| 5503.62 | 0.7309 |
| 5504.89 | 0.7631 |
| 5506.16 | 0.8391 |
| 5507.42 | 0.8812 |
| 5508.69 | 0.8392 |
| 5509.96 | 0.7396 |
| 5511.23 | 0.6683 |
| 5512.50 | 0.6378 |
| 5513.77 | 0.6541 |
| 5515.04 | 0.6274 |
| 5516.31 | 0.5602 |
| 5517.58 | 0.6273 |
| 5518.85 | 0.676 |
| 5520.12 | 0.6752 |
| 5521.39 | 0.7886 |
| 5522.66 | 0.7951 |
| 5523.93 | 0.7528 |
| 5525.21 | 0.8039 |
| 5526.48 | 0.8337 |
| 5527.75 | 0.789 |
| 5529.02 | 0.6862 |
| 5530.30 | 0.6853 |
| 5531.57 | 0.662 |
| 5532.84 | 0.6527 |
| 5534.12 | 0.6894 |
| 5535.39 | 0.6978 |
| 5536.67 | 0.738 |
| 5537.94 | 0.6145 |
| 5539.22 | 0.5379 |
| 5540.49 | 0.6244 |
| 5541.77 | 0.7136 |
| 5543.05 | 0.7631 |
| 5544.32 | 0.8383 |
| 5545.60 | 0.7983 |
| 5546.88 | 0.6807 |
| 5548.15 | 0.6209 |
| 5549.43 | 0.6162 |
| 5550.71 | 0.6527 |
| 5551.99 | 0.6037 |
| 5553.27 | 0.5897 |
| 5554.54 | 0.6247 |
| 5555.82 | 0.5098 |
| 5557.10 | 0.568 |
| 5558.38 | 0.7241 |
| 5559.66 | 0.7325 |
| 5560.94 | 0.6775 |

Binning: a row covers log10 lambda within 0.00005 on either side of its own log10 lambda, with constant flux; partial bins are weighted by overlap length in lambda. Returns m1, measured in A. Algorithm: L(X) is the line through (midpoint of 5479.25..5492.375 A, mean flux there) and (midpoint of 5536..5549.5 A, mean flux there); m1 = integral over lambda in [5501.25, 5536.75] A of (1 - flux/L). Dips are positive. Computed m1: 0.9 A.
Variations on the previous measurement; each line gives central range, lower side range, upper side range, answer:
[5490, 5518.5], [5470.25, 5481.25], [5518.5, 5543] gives 1.88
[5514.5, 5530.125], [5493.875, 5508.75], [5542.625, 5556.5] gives -0.14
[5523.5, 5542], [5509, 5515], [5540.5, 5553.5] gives -0.38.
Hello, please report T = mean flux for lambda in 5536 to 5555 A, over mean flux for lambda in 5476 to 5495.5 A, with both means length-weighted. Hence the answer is 0.86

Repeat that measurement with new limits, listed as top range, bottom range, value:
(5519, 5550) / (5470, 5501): 0.92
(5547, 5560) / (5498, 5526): 0.86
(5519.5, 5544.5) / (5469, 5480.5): 0.91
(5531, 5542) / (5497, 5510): 0.86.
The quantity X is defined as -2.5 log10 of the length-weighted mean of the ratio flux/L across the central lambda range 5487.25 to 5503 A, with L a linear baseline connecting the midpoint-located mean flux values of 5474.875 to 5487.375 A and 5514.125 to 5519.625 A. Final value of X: 0.09 mag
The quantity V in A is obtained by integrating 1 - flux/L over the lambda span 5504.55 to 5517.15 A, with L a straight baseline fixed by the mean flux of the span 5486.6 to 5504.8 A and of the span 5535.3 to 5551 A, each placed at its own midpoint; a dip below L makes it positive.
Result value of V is -0.36 A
